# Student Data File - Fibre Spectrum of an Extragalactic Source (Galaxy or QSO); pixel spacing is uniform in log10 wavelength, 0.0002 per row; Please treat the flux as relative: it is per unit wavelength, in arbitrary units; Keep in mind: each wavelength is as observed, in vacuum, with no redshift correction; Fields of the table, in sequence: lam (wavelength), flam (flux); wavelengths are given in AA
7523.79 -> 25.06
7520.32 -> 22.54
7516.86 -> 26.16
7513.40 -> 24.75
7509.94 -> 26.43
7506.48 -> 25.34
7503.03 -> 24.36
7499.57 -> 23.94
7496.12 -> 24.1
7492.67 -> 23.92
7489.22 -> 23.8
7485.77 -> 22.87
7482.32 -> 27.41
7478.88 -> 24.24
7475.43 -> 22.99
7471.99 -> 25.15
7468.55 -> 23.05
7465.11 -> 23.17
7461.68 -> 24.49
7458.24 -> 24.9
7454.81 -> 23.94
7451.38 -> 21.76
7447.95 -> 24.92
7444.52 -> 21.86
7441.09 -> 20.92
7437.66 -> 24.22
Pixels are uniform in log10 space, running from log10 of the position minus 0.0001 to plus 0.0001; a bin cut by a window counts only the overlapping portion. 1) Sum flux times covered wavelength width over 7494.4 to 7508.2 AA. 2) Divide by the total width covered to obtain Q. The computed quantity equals 24.4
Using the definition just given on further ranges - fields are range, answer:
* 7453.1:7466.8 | 24.1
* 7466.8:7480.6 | 23.9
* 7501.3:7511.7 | 25.4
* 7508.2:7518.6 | 25.8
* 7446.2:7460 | 23.9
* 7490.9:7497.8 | 24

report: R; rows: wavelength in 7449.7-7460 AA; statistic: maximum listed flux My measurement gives 24.9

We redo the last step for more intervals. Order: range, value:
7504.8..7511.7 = 26.43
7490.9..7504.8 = 24.36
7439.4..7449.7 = 24.92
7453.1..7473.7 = 25.15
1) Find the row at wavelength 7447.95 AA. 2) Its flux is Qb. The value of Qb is 24.92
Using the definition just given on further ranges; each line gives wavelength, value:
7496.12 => 24.1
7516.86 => 26.16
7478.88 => 24.24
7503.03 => 24.36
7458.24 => 24.9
